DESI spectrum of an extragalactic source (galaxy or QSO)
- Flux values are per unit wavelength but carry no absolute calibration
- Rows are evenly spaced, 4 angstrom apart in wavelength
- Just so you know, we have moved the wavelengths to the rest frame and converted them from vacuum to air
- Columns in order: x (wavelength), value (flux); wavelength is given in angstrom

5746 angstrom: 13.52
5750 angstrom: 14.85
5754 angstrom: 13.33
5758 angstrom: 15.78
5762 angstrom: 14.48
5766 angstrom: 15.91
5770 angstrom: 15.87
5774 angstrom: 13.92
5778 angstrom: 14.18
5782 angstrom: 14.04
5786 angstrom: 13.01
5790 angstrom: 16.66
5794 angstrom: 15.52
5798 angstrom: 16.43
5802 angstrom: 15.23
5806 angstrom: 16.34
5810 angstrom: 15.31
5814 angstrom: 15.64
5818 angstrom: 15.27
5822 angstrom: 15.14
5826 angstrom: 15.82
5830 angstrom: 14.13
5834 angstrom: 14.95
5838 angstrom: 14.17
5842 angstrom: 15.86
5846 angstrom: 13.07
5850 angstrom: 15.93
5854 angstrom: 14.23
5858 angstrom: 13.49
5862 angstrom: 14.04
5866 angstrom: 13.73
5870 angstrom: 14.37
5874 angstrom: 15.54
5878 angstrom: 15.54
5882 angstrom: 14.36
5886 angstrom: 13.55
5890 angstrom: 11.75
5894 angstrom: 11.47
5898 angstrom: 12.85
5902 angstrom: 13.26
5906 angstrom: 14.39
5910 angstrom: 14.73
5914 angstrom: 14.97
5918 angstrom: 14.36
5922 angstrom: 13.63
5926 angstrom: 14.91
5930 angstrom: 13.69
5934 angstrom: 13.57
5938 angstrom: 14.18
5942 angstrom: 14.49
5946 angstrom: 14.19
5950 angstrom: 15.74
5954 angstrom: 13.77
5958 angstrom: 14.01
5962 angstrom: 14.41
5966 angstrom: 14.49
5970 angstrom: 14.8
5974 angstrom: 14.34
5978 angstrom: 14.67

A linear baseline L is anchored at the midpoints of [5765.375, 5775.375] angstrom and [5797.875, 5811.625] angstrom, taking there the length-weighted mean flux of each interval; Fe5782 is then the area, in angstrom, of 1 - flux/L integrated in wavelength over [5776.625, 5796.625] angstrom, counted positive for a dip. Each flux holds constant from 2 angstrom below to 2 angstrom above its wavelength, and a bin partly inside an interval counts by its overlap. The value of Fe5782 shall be 0.9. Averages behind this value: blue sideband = 15.2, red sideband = 15.8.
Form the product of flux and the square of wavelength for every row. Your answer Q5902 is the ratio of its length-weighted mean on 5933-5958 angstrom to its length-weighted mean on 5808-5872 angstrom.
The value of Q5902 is 1.0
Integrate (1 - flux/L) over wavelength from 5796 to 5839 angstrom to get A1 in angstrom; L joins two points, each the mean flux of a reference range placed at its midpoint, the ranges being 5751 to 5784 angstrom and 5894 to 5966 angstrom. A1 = -2.4 angstrom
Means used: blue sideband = 14.7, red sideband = 14.1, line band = 15.3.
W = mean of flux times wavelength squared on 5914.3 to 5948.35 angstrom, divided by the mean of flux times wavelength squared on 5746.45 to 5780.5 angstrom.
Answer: 1.02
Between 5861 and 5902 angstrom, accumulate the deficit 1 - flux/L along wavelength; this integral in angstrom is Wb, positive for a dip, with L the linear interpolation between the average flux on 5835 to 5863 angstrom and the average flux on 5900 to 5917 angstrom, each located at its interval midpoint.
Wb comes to 2.0 angstrom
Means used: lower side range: 14.4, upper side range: 14.3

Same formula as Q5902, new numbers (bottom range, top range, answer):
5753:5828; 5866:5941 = 0.96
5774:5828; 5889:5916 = 0.91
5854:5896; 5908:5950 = 1.06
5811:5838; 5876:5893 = 0.92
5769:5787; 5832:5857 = 1.06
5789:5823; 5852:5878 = 0.93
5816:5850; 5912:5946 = 0.99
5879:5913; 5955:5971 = 1.10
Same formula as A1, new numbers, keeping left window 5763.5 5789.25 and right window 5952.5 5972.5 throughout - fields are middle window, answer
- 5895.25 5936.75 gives 1.12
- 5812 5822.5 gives -0.61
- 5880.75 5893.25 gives 1.26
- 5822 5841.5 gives -0.51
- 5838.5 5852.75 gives -0.34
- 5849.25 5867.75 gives 0.37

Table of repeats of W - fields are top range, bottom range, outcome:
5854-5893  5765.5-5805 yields 0.96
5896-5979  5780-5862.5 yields 0.99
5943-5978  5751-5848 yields 1.02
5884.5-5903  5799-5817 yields 0.82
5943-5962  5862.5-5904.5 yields 1.08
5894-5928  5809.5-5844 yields 0.95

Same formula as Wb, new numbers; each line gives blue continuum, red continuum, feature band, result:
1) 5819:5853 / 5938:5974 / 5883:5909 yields 2.9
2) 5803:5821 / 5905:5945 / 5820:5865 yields 1.9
